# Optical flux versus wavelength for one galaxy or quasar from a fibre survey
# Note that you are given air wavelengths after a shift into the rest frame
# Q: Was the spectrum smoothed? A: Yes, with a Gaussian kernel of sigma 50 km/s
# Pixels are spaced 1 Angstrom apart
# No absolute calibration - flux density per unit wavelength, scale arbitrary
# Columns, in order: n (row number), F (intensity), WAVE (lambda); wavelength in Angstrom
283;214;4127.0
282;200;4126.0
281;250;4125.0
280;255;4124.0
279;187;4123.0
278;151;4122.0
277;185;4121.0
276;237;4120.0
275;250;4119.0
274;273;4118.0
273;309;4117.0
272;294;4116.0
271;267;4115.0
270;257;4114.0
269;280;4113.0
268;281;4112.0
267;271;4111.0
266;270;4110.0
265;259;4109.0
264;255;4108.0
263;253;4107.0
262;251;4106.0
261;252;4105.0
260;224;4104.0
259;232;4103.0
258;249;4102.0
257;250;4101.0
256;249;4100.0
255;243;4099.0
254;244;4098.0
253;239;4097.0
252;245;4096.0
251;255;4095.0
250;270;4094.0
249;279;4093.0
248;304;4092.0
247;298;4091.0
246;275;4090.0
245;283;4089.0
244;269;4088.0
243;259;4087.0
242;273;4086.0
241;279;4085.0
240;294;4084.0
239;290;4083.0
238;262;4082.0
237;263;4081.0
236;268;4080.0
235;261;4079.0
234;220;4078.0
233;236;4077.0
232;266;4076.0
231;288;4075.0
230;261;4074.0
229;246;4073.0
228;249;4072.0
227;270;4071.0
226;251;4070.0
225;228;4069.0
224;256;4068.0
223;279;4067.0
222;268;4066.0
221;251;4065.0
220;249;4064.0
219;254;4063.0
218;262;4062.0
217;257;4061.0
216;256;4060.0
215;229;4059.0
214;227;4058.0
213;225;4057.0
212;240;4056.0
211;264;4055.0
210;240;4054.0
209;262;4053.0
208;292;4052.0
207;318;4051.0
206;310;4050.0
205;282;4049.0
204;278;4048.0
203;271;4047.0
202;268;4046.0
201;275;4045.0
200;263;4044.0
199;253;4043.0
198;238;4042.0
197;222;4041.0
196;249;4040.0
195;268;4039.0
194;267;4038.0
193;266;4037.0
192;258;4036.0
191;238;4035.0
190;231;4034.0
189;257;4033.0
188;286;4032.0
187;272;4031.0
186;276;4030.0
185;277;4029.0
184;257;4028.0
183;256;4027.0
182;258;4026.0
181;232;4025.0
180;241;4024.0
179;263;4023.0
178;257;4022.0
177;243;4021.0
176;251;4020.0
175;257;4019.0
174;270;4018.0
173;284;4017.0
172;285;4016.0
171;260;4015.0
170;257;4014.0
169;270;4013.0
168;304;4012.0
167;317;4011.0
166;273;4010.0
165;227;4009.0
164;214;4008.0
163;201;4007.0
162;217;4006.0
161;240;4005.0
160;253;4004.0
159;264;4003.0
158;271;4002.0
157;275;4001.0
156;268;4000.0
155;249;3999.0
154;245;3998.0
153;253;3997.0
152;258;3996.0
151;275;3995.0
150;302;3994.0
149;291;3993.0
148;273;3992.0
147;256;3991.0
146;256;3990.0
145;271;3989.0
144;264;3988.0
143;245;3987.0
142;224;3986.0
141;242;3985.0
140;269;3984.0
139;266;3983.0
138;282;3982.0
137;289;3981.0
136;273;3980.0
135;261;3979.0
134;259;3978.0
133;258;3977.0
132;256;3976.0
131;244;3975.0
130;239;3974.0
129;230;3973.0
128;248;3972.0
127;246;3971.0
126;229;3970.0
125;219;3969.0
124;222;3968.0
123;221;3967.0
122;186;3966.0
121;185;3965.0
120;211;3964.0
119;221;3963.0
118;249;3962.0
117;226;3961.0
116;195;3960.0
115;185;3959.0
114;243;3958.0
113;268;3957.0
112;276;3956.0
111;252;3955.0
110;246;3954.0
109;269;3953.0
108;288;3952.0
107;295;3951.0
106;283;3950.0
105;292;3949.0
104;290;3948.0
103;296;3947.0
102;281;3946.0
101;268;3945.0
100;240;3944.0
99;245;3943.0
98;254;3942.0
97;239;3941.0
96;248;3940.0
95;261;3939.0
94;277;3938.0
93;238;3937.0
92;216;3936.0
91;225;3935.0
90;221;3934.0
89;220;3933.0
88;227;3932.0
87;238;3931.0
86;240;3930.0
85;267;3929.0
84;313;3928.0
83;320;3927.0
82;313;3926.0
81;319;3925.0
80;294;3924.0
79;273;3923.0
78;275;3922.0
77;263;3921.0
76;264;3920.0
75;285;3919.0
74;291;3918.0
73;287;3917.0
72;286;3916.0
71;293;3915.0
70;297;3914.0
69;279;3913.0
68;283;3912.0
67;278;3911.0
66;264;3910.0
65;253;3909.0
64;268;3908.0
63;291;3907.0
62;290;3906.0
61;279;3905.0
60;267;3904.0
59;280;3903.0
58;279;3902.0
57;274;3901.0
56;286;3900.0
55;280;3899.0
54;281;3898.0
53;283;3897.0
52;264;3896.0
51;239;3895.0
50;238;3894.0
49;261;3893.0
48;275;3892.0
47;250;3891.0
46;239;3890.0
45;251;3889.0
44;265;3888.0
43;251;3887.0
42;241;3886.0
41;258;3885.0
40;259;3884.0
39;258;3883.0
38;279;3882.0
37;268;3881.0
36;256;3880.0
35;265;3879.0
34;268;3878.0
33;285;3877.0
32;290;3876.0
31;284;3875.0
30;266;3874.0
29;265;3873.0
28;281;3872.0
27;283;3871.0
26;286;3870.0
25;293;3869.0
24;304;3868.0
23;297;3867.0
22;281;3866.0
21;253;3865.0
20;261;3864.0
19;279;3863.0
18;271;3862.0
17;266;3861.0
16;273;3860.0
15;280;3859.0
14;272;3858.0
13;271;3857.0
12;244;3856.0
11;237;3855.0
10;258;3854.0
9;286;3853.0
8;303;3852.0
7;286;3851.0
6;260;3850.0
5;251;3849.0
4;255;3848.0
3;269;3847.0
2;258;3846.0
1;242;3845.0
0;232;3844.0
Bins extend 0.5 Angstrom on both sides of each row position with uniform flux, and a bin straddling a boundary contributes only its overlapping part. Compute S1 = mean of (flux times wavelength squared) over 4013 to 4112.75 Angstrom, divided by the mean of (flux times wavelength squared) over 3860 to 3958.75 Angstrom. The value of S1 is 1.0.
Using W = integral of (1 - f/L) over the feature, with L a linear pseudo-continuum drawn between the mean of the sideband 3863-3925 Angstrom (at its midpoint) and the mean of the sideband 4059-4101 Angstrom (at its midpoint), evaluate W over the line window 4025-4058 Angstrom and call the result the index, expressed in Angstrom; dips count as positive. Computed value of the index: 0.2 Angstrom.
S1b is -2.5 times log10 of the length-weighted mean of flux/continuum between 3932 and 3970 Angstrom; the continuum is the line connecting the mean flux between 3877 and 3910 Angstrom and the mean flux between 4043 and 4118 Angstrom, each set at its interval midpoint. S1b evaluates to 0.09 mag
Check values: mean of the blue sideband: 266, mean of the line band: 244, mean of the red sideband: 263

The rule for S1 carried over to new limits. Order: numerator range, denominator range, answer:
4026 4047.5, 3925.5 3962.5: 1.06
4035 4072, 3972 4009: 1.04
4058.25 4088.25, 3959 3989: 1.14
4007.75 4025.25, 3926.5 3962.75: 1.07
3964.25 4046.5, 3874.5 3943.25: 1.00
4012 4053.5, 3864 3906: 1.06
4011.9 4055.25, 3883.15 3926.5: 1.03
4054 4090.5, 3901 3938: 1.03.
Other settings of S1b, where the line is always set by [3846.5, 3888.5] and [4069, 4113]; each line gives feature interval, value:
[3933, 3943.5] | 0.11 mag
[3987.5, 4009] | 0.04 mag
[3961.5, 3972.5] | 0.20 mag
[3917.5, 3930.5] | -0.07 mag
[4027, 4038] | 0.01 mag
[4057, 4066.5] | 0.06 mag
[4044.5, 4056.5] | -0.05 mag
